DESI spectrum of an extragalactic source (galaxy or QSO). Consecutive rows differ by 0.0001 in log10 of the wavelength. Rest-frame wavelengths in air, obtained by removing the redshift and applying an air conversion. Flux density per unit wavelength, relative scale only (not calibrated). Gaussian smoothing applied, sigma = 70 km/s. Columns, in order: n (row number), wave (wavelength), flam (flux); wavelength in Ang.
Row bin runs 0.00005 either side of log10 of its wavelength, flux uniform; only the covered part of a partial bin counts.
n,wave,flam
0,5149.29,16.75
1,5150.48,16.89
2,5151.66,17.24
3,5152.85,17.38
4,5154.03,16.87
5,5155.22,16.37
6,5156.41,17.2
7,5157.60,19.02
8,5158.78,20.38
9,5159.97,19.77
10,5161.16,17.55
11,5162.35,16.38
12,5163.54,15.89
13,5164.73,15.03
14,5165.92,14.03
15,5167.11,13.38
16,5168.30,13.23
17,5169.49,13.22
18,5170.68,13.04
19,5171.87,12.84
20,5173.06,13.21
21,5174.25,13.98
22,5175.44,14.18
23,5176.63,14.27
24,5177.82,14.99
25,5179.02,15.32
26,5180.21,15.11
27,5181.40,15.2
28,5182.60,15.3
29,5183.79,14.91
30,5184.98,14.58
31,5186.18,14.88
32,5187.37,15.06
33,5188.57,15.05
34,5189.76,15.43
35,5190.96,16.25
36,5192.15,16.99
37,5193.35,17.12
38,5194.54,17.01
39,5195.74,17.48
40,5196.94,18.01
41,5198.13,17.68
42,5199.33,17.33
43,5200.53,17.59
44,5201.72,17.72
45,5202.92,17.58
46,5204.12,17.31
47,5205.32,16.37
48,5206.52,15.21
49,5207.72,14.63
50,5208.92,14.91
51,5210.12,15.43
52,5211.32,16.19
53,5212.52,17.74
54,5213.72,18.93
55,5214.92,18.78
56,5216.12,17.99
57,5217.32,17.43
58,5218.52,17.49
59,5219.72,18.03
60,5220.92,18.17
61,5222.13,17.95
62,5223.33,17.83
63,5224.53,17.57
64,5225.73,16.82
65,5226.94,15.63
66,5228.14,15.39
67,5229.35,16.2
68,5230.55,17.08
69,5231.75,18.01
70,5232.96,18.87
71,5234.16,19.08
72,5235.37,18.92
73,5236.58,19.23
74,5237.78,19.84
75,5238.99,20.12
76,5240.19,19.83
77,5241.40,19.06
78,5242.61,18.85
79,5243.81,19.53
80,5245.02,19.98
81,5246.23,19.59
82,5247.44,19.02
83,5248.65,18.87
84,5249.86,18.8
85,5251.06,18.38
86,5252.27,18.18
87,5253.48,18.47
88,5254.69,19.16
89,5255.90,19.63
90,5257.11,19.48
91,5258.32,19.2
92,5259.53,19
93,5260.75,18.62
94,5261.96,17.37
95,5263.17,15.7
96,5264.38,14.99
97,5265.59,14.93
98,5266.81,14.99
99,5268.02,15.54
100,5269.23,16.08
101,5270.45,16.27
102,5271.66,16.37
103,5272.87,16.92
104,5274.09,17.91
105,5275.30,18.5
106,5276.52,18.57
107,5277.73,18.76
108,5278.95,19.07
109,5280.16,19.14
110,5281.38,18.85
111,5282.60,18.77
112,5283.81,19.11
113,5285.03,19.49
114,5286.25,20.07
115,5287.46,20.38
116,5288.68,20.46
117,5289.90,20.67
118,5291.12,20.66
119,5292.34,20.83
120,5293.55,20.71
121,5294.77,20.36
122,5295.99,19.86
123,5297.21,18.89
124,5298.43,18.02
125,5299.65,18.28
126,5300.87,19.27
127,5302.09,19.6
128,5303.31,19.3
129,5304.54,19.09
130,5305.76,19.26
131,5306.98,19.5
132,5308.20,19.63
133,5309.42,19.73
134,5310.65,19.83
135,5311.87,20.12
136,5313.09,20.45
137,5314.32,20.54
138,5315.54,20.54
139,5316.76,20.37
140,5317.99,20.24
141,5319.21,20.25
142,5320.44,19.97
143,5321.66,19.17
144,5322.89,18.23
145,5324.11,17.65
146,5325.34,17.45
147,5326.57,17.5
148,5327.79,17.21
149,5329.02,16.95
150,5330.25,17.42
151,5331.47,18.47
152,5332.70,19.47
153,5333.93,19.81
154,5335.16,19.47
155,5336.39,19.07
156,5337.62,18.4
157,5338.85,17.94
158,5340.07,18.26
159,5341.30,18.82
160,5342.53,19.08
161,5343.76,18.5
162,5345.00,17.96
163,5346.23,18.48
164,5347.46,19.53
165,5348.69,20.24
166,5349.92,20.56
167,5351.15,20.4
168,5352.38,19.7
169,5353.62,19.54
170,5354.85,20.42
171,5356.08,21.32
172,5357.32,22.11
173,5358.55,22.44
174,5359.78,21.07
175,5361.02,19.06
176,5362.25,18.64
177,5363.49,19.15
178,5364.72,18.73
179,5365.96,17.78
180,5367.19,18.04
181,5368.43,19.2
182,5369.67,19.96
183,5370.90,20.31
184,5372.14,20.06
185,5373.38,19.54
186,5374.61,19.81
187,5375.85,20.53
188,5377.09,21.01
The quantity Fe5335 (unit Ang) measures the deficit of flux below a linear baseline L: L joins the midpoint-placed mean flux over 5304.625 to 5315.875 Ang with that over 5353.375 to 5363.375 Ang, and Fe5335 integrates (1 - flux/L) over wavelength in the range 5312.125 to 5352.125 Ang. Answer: 2.3 Ang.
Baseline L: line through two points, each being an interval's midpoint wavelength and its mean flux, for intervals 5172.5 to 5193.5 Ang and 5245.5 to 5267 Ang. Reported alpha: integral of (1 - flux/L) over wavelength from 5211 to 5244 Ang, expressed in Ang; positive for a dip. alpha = -2.3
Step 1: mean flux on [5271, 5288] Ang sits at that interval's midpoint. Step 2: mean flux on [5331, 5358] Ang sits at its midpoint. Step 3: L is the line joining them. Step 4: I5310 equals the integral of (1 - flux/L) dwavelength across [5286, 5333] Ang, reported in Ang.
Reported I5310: -0.86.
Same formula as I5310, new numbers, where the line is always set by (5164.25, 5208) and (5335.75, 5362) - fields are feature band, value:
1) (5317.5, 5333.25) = 0.5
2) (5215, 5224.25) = -0.9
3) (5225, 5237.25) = -0.7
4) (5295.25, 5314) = -0.9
